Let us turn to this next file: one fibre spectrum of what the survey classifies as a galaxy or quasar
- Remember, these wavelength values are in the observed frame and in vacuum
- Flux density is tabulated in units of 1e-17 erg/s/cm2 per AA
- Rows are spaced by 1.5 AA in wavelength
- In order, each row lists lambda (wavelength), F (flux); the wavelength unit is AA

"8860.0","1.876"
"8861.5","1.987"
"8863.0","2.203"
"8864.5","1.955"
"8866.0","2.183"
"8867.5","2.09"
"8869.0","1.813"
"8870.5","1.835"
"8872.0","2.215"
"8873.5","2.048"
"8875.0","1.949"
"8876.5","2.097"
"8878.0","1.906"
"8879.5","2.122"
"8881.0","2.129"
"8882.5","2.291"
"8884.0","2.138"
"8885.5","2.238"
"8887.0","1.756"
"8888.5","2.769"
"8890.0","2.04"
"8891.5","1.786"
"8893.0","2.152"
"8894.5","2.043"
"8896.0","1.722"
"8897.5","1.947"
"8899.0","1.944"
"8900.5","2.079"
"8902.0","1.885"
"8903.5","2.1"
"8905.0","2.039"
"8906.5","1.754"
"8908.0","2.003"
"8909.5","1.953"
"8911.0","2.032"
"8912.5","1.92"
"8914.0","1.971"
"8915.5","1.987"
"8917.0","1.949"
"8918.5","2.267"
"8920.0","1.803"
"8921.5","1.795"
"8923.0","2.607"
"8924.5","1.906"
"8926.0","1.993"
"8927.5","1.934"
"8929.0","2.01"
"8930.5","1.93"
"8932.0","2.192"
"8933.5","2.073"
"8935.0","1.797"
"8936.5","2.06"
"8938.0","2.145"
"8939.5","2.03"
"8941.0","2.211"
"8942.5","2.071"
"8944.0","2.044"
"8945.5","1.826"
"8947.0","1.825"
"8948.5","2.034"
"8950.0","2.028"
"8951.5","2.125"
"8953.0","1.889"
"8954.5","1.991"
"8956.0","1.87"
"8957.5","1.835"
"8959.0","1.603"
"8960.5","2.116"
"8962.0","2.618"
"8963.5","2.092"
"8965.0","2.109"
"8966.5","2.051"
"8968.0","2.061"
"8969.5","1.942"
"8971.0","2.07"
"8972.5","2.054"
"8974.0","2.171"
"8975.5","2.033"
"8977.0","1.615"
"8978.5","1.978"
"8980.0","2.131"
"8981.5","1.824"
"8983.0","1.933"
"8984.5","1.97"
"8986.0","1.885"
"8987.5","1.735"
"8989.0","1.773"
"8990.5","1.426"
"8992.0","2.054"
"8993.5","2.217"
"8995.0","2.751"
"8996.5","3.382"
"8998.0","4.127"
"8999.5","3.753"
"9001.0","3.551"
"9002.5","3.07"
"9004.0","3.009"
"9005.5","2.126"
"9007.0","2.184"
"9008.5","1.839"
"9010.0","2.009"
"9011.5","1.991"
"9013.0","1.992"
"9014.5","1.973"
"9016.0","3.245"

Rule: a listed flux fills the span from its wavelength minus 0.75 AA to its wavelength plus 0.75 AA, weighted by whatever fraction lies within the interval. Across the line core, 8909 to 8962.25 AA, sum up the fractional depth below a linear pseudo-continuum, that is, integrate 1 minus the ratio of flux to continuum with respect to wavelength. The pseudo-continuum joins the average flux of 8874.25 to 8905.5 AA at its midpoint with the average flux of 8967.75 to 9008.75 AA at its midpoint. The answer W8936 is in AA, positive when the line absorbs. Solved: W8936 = 4.1 AA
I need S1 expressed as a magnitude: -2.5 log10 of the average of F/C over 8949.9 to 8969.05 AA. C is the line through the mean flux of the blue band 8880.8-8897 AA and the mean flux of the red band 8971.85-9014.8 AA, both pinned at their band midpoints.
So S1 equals 0.10 mag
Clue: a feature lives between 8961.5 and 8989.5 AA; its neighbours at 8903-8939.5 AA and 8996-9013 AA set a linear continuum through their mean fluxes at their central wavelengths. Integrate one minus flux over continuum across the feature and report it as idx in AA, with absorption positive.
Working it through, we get 5.6 AA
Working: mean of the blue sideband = 2.01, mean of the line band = 2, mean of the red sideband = 2.78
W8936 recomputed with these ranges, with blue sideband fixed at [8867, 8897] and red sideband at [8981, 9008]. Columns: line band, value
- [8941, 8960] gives 3.1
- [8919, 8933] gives 1.3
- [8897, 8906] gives 0.6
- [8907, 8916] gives 0.8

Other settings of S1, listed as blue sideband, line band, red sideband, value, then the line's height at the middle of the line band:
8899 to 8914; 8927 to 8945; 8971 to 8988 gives -0.04 mag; 1.96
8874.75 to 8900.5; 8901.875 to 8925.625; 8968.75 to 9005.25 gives 0.07 mag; 2.14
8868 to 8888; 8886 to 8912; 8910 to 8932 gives 0.02 mag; 2.03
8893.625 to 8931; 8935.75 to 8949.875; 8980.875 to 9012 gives 0.06 mag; 2.14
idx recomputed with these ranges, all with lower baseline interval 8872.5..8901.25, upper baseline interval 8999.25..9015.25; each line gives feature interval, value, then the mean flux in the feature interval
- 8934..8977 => 5.1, 2.02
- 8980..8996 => 2.7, 1.99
